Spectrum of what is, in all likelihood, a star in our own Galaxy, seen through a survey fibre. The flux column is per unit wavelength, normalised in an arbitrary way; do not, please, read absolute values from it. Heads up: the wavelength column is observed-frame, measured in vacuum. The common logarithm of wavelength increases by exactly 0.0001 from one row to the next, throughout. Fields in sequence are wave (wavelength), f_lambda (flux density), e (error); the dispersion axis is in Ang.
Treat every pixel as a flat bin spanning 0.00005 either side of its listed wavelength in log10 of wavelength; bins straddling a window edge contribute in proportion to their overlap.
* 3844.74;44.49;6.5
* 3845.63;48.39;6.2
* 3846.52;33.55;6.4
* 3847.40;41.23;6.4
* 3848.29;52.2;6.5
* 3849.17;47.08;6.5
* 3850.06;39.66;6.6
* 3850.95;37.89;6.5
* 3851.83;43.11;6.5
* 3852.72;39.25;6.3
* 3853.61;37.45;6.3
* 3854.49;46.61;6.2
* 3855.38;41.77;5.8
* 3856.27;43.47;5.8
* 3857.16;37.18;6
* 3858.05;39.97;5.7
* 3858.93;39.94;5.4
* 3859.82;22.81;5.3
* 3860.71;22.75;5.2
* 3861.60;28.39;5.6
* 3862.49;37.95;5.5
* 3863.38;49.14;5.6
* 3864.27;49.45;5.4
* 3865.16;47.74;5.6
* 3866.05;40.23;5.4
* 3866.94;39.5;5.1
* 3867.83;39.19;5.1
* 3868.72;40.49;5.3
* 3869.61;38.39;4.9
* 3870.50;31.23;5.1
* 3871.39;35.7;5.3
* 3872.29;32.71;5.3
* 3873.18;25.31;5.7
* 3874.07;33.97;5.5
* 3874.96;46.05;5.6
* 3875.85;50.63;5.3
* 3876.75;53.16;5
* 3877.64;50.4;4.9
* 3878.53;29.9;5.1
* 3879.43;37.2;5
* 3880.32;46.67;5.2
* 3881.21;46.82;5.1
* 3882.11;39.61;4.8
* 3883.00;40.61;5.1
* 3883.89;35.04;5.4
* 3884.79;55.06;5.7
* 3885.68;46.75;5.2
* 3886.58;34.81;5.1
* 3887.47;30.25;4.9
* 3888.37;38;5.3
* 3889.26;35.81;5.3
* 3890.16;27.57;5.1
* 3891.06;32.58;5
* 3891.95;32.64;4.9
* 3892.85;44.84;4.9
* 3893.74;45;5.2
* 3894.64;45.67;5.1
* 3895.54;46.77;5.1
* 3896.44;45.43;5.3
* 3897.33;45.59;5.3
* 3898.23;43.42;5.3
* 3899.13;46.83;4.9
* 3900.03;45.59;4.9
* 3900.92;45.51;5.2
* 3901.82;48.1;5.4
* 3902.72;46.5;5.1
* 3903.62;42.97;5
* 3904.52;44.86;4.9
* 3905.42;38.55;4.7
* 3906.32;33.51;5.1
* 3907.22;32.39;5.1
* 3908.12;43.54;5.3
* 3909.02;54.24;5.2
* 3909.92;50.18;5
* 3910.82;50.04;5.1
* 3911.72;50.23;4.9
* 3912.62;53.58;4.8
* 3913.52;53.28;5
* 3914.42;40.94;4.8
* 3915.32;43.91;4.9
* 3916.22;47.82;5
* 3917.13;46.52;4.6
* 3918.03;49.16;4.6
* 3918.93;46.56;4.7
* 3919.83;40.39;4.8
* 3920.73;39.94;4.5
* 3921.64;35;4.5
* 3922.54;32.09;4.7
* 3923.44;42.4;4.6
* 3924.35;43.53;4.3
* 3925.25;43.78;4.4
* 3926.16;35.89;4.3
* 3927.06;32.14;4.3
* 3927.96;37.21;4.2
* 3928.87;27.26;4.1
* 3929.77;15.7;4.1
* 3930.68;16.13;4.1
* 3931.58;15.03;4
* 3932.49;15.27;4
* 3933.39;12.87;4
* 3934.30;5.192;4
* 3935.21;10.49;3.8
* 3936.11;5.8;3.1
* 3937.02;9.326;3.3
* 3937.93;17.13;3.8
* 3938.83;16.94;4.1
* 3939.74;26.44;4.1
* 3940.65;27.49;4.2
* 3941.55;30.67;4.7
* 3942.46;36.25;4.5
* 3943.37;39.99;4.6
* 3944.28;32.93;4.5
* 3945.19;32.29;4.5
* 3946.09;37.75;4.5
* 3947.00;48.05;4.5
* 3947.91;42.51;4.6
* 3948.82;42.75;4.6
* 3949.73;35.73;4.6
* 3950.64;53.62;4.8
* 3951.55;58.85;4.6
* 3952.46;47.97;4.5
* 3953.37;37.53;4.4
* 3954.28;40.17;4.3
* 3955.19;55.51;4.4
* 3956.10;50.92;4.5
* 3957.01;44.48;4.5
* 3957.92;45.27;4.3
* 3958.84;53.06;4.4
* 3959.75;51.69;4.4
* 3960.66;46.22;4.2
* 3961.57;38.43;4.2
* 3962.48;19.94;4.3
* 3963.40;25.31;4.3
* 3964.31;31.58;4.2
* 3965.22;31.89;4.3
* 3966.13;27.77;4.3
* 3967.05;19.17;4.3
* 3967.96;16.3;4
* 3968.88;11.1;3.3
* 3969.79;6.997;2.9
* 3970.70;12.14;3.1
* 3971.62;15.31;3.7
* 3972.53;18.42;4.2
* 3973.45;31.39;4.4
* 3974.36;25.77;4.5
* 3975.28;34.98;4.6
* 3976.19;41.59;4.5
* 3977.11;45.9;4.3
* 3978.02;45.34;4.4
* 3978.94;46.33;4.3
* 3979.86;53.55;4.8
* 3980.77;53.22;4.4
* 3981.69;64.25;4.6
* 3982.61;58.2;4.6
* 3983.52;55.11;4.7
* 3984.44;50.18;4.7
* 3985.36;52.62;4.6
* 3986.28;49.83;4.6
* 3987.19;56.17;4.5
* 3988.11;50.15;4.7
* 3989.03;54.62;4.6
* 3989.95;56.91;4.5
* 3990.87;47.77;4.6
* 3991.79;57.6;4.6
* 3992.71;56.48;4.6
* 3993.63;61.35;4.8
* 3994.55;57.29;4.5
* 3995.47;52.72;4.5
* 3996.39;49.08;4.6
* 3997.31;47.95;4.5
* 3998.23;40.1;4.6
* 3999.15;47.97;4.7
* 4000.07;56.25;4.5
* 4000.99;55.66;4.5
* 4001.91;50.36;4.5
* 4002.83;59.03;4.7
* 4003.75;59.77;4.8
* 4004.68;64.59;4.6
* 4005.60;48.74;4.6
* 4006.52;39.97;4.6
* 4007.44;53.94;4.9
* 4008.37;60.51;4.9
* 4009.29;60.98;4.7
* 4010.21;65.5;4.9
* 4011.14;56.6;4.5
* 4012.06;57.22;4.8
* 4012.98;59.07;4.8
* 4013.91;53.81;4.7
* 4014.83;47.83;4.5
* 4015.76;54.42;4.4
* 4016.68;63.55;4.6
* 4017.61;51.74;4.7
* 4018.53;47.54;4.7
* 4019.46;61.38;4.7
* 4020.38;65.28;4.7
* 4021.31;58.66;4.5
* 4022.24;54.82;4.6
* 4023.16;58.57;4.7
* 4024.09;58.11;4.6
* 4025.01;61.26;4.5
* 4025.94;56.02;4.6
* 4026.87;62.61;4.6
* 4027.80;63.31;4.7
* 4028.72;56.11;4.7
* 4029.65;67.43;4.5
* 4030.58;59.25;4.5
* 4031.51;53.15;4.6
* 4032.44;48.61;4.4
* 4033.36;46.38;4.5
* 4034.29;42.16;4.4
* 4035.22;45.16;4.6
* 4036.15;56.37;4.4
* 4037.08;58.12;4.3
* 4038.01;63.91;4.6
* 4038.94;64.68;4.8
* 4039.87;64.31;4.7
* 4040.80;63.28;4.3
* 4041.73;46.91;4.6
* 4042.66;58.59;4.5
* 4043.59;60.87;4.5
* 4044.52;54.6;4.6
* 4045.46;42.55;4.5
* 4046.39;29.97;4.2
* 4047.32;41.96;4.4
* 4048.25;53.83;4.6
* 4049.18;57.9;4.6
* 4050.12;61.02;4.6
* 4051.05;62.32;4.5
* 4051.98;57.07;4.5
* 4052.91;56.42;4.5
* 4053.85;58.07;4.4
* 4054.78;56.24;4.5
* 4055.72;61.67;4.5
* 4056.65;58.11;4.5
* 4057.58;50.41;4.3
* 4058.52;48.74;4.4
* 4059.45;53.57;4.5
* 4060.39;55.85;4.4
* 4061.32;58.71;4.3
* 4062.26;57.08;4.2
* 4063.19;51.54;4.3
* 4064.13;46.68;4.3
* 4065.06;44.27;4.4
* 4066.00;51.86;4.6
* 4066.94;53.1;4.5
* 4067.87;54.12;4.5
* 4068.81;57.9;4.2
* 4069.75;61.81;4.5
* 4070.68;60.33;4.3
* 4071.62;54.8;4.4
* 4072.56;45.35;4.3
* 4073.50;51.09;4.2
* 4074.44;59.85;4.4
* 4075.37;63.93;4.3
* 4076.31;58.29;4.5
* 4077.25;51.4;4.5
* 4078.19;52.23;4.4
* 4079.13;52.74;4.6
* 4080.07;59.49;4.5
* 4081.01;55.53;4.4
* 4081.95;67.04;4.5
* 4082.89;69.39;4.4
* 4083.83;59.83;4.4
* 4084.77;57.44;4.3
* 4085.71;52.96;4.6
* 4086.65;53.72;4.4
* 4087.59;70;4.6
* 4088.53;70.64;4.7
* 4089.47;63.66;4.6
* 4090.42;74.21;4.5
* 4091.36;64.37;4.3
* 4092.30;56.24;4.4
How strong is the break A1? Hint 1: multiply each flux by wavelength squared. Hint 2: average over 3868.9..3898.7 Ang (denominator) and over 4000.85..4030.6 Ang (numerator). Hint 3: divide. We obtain 1.5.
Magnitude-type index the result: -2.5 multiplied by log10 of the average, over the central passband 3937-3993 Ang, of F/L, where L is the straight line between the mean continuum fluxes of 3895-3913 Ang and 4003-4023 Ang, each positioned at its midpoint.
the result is 0.300 mag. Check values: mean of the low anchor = 45.4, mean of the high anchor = 56.5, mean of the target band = 39.3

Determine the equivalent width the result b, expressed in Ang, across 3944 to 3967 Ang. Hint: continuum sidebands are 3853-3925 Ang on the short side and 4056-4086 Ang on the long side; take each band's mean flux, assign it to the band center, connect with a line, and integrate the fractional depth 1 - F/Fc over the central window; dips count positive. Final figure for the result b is 2.77 Ang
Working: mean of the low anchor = 41.5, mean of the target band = 41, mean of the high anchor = 55.5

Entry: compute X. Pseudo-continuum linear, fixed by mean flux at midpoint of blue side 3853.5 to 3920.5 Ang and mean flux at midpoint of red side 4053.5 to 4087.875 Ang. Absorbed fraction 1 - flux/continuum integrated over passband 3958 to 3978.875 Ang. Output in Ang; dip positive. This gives 7.8 Ang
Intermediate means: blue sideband 41.7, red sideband 56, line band 30.1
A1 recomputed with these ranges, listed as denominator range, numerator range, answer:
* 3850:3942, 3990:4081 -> 1.58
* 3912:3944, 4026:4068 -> 1.86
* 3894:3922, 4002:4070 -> 1.31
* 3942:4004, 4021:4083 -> 1.34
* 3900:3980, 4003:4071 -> 1.64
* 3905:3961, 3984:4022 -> 1.53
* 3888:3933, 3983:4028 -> 1.45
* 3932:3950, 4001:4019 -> 2.19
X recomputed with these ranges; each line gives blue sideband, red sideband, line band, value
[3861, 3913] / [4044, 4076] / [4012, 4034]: -2.4 Ang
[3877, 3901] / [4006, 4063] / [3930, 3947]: 8.9 Ang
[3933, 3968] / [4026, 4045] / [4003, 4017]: -1.9 Ang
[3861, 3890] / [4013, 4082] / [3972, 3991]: 0.9 Ang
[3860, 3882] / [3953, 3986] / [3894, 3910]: -2.2 Ang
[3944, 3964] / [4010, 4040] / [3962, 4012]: 5.2 Ang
